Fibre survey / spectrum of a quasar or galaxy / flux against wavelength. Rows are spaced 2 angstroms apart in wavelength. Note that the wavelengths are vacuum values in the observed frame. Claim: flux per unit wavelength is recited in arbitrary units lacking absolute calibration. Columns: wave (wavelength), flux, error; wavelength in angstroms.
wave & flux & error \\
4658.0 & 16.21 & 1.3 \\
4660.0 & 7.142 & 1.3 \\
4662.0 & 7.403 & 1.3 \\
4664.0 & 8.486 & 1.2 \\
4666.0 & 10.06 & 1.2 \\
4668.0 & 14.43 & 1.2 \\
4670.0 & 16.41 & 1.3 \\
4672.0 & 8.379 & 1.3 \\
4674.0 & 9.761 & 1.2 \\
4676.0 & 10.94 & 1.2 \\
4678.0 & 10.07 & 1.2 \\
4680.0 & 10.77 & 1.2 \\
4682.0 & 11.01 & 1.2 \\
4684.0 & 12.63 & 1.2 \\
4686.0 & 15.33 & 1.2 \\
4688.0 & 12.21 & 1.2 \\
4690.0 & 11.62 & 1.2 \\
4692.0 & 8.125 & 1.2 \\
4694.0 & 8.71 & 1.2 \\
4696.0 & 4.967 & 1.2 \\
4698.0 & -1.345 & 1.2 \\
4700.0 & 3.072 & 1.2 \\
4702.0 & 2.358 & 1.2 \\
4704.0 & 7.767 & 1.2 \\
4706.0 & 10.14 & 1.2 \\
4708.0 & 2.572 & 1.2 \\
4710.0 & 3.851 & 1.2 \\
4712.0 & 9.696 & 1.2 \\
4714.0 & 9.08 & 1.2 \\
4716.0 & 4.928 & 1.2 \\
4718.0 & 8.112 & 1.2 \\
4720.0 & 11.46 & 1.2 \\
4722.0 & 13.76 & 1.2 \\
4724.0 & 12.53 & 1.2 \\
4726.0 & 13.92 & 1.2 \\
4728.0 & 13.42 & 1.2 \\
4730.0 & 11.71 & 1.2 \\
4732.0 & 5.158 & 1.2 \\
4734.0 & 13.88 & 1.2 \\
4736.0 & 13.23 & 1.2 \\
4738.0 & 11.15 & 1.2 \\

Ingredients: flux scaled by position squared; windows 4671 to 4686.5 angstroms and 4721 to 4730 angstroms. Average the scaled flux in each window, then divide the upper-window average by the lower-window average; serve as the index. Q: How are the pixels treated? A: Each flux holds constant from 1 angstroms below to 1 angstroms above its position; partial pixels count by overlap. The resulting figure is 1.23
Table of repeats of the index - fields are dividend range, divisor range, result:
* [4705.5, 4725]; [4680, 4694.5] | 0.76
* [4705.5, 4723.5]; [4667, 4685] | 0.72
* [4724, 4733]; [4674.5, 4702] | 1.29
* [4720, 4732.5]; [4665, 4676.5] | 1.05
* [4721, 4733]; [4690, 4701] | 2.23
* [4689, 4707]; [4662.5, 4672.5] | 0.54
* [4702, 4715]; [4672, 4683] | 0.67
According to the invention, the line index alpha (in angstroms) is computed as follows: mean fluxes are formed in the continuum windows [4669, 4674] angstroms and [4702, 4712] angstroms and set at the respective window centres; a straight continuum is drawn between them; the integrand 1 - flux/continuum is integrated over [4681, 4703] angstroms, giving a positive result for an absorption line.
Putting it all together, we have 2.27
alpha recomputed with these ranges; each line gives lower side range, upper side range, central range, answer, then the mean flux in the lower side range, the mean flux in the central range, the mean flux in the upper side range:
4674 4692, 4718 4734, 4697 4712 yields 9.2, 11.5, 4.44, 11.6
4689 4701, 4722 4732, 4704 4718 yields 3.2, 5.86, 6.89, 12.2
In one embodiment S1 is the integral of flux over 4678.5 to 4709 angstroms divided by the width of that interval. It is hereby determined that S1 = 8.03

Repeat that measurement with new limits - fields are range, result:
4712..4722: 9.06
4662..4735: 9.42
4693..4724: 6.8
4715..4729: 11.2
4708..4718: 6.58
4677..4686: 11.6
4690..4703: 4.88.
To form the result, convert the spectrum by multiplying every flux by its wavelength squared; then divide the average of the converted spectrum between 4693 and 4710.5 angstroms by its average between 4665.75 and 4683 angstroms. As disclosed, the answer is 0.42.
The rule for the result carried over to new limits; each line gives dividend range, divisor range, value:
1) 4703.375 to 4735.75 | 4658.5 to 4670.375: 0.93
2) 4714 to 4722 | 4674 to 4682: 0.87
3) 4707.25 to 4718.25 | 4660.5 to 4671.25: 0.58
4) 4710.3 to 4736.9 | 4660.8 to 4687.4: 0.97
